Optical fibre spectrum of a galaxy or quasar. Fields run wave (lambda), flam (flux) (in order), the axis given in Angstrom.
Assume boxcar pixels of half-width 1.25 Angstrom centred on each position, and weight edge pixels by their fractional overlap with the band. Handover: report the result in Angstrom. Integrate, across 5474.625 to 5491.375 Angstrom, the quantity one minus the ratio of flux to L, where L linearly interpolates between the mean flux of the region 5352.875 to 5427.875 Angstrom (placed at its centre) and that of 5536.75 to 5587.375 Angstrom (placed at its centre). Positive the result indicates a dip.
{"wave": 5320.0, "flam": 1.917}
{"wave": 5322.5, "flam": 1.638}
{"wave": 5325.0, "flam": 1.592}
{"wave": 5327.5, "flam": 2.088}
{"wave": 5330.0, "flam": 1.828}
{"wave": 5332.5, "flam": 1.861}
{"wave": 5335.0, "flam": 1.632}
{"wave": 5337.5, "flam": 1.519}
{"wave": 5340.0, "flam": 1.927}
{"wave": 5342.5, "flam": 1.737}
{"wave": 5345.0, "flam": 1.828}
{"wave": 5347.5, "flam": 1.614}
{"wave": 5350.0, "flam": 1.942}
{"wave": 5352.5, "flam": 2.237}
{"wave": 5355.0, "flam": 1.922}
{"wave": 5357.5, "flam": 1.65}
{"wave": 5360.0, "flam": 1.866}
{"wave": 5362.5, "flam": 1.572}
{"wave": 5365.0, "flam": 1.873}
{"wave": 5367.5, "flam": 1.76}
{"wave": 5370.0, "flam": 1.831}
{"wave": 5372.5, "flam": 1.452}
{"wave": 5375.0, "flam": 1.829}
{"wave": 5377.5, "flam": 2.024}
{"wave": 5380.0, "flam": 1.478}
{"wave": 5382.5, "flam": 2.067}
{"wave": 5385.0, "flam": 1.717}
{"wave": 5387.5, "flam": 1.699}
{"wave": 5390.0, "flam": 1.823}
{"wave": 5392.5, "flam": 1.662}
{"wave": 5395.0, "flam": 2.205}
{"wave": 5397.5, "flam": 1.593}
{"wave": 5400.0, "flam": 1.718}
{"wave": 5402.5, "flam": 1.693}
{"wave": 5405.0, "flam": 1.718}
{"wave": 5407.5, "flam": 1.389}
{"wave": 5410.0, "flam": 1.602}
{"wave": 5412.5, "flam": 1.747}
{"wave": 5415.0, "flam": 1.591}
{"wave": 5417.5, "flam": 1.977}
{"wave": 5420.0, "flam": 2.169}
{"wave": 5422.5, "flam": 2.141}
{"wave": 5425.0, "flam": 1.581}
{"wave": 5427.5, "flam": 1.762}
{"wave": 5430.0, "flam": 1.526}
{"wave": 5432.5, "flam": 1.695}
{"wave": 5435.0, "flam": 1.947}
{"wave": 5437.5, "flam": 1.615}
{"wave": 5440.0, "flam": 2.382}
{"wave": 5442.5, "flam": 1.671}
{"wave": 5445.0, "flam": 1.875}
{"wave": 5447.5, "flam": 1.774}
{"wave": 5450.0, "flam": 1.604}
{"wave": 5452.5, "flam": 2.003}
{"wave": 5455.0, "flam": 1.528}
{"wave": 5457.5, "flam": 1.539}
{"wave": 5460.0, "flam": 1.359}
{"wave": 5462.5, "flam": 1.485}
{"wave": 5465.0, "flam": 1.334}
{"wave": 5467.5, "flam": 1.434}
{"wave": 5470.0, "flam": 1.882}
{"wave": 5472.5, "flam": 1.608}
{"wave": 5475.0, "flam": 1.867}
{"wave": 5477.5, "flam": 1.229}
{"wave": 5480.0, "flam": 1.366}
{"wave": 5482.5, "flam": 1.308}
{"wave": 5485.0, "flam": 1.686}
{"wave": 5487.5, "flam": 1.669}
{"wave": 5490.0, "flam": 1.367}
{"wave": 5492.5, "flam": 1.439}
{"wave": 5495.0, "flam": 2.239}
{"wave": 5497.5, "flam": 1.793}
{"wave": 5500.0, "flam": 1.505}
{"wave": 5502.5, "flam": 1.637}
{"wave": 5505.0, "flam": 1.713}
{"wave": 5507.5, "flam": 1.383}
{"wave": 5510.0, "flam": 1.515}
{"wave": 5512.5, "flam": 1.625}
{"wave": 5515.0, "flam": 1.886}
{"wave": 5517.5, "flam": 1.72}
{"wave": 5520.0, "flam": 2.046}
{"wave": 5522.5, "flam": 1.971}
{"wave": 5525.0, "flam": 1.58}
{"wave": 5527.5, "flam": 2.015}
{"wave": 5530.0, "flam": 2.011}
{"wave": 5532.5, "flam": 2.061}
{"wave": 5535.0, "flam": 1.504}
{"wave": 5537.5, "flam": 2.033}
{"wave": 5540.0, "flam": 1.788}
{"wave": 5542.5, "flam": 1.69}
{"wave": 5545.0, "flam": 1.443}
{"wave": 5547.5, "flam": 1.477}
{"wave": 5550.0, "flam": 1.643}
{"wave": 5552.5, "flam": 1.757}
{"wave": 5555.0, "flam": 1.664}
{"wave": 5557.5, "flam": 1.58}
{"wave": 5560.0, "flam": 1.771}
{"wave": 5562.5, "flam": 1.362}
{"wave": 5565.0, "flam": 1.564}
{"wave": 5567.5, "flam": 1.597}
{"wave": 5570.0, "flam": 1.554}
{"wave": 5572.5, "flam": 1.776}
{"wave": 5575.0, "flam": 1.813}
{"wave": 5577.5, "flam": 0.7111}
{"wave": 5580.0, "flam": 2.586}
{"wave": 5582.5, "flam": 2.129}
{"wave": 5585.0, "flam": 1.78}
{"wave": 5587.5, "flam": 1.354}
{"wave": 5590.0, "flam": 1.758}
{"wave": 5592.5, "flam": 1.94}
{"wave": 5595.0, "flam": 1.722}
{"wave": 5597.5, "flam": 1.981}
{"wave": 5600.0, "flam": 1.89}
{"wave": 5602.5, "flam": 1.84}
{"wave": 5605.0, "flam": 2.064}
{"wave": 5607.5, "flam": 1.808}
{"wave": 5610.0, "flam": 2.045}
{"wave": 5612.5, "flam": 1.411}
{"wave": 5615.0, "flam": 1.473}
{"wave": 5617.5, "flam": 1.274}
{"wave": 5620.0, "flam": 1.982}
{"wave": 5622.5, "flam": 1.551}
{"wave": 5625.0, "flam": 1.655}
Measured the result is 2.4 Angstrom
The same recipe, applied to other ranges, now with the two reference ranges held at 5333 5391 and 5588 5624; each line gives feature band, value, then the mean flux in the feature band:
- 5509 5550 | -0.11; 1.77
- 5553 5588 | 1.84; 1.67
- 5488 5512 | 1.98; 1.62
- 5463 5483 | 2.95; 1.51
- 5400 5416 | 1.33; 1.63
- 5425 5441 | -0.16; 1.79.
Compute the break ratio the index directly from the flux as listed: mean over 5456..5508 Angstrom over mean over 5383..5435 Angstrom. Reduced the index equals 0.9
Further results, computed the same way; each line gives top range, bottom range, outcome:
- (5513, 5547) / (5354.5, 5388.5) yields 1.03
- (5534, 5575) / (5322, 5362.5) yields 0.91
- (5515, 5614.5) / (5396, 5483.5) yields 1.04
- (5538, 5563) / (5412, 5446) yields 0.89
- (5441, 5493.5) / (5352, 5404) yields 0.88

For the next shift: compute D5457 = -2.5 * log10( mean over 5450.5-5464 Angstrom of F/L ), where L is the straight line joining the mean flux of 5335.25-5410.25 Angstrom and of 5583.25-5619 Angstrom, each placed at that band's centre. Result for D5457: 0.12 mag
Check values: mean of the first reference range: 1.77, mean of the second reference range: 1.75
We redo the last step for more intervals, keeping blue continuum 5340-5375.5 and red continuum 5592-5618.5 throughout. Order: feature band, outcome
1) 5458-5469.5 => 0.23 mag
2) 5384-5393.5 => 0.04 mag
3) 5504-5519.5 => 0.08 mag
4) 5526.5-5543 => -0.06 mag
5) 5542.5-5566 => 0.12 mag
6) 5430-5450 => -0.02 mag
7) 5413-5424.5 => -0.08 mag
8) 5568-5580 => 0.12 mag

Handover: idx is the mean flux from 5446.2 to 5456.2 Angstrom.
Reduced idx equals 1.73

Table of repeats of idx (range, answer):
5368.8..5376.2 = 1.7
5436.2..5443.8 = 1.89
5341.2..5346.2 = 1.78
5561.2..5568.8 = 1.51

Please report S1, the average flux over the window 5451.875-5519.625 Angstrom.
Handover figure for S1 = 1.6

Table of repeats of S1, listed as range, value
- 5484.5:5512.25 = 1.63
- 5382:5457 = 1.78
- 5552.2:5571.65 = 1.6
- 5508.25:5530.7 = 1.8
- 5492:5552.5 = 1.74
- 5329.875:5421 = 1.78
